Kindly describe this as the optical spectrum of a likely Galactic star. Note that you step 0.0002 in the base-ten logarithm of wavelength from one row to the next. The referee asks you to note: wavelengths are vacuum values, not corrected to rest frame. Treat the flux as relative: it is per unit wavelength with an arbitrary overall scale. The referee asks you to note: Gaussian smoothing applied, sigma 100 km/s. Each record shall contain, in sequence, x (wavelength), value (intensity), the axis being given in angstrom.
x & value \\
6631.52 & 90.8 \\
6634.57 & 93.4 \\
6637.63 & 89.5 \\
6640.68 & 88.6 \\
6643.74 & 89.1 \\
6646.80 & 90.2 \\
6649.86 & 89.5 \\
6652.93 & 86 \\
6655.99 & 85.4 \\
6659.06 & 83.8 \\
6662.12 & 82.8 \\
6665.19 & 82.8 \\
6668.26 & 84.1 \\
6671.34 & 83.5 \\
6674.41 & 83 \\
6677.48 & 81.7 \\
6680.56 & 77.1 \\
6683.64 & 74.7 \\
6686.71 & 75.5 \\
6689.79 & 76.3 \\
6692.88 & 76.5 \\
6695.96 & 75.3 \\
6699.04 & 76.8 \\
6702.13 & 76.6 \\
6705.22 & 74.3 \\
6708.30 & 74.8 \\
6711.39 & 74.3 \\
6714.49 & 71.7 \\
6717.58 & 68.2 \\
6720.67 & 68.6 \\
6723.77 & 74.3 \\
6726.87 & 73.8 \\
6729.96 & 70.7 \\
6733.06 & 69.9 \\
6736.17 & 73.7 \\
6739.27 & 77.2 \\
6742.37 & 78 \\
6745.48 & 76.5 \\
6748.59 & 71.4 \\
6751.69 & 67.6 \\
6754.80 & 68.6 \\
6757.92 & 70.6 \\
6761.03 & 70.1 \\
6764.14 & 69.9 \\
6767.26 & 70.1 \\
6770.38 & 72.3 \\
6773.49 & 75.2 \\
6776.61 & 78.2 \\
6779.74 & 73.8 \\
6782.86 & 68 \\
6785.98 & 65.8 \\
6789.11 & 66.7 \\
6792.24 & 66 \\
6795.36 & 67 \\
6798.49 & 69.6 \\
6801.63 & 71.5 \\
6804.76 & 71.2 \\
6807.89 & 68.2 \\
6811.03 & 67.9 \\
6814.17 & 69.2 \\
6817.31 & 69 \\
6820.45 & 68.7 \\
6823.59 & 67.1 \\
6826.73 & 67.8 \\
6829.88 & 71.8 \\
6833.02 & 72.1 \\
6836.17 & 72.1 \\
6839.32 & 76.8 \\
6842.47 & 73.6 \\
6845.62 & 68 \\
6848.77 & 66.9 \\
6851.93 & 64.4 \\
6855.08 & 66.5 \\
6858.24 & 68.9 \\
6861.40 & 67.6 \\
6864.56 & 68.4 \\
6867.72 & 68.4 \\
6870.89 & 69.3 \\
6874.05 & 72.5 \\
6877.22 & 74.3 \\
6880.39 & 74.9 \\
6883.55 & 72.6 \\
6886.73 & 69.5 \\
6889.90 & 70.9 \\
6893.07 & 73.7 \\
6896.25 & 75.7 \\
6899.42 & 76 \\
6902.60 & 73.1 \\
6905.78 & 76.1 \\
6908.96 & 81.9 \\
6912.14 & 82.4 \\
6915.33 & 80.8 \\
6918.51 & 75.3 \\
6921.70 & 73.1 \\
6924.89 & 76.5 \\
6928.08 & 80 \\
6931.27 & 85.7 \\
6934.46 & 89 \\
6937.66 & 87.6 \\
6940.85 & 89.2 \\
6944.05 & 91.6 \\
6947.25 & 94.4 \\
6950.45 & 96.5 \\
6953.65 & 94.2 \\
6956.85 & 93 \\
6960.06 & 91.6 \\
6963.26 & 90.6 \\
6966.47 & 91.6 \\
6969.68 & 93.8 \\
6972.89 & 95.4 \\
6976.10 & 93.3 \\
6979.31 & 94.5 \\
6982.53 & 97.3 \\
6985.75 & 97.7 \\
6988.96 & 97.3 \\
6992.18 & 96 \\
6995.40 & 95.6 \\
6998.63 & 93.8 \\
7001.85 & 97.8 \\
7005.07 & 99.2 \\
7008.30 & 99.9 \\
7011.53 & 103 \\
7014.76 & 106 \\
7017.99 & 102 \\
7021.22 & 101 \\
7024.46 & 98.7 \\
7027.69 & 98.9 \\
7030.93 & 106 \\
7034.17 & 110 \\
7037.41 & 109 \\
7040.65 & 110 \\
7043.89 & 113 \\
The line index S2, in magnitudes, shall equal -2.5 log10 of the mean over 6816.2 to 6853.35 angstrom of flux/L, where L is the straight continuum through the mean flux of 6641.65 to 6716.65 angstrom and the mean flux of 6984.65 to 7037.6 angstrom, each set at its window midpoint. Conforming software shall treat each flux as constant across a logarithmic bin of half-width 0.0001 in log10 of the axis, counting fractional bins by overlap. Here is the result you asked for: 0.27 mag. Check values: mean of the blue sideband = 80.2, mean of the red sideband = 101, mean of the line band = 69.9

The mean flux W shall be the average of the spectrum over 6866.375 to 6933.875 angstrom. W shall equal 75.6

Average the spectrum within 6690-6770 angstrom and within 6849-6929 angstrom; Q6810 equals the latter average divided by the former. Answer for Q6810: 1.00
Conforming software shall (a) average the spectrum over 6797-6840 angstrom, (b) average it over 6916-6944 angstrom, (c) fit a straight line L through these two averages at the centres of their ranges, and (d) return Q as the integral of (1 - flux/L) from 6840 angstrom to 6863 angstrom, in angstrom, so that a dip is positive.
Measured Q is 1.7 angstrom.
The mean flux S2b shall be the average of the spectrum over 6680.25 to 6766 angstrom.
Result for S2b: 73.2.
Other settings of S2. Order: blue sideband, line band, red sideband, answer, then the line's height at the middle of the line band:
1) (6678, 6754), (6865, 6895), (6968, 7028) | 0.22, 87.9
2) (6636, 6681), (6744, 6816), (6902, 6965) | 0.21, 85.3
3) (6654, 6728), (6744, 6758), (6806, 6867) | 0.05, 74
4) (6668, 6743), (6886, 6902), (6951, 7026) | 0.22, 89.6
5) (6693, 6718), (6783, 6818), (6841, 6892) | 0.05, 71.7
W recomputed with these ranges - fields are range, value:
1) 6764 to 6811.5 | 70.1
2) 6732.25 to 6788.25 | 72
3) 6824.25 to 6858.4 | 69.9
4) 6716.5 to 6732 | 71.2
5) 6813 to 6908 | 71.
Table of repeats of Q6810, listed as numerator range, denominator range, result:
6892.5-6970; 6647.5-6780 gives 1.11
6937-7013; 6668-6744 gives 1.26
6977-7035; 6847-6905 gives 1.40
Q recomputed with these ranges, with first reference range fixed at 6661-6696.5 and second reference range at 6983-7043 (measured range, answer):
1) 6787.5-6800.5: 2.9 angstrom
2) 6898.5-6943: 6.8 angstrom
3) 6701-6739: 4.4 angstrom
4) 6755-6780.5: 3.9 angstrom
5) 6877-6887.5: 2.2 angstrom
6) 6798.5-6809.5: 2.2 angstrom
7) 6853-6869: 4.1 angstrom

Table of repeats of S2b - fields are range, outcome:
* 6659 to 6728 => 76.8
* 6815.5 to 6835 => 69.5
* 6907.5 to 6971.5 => 87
